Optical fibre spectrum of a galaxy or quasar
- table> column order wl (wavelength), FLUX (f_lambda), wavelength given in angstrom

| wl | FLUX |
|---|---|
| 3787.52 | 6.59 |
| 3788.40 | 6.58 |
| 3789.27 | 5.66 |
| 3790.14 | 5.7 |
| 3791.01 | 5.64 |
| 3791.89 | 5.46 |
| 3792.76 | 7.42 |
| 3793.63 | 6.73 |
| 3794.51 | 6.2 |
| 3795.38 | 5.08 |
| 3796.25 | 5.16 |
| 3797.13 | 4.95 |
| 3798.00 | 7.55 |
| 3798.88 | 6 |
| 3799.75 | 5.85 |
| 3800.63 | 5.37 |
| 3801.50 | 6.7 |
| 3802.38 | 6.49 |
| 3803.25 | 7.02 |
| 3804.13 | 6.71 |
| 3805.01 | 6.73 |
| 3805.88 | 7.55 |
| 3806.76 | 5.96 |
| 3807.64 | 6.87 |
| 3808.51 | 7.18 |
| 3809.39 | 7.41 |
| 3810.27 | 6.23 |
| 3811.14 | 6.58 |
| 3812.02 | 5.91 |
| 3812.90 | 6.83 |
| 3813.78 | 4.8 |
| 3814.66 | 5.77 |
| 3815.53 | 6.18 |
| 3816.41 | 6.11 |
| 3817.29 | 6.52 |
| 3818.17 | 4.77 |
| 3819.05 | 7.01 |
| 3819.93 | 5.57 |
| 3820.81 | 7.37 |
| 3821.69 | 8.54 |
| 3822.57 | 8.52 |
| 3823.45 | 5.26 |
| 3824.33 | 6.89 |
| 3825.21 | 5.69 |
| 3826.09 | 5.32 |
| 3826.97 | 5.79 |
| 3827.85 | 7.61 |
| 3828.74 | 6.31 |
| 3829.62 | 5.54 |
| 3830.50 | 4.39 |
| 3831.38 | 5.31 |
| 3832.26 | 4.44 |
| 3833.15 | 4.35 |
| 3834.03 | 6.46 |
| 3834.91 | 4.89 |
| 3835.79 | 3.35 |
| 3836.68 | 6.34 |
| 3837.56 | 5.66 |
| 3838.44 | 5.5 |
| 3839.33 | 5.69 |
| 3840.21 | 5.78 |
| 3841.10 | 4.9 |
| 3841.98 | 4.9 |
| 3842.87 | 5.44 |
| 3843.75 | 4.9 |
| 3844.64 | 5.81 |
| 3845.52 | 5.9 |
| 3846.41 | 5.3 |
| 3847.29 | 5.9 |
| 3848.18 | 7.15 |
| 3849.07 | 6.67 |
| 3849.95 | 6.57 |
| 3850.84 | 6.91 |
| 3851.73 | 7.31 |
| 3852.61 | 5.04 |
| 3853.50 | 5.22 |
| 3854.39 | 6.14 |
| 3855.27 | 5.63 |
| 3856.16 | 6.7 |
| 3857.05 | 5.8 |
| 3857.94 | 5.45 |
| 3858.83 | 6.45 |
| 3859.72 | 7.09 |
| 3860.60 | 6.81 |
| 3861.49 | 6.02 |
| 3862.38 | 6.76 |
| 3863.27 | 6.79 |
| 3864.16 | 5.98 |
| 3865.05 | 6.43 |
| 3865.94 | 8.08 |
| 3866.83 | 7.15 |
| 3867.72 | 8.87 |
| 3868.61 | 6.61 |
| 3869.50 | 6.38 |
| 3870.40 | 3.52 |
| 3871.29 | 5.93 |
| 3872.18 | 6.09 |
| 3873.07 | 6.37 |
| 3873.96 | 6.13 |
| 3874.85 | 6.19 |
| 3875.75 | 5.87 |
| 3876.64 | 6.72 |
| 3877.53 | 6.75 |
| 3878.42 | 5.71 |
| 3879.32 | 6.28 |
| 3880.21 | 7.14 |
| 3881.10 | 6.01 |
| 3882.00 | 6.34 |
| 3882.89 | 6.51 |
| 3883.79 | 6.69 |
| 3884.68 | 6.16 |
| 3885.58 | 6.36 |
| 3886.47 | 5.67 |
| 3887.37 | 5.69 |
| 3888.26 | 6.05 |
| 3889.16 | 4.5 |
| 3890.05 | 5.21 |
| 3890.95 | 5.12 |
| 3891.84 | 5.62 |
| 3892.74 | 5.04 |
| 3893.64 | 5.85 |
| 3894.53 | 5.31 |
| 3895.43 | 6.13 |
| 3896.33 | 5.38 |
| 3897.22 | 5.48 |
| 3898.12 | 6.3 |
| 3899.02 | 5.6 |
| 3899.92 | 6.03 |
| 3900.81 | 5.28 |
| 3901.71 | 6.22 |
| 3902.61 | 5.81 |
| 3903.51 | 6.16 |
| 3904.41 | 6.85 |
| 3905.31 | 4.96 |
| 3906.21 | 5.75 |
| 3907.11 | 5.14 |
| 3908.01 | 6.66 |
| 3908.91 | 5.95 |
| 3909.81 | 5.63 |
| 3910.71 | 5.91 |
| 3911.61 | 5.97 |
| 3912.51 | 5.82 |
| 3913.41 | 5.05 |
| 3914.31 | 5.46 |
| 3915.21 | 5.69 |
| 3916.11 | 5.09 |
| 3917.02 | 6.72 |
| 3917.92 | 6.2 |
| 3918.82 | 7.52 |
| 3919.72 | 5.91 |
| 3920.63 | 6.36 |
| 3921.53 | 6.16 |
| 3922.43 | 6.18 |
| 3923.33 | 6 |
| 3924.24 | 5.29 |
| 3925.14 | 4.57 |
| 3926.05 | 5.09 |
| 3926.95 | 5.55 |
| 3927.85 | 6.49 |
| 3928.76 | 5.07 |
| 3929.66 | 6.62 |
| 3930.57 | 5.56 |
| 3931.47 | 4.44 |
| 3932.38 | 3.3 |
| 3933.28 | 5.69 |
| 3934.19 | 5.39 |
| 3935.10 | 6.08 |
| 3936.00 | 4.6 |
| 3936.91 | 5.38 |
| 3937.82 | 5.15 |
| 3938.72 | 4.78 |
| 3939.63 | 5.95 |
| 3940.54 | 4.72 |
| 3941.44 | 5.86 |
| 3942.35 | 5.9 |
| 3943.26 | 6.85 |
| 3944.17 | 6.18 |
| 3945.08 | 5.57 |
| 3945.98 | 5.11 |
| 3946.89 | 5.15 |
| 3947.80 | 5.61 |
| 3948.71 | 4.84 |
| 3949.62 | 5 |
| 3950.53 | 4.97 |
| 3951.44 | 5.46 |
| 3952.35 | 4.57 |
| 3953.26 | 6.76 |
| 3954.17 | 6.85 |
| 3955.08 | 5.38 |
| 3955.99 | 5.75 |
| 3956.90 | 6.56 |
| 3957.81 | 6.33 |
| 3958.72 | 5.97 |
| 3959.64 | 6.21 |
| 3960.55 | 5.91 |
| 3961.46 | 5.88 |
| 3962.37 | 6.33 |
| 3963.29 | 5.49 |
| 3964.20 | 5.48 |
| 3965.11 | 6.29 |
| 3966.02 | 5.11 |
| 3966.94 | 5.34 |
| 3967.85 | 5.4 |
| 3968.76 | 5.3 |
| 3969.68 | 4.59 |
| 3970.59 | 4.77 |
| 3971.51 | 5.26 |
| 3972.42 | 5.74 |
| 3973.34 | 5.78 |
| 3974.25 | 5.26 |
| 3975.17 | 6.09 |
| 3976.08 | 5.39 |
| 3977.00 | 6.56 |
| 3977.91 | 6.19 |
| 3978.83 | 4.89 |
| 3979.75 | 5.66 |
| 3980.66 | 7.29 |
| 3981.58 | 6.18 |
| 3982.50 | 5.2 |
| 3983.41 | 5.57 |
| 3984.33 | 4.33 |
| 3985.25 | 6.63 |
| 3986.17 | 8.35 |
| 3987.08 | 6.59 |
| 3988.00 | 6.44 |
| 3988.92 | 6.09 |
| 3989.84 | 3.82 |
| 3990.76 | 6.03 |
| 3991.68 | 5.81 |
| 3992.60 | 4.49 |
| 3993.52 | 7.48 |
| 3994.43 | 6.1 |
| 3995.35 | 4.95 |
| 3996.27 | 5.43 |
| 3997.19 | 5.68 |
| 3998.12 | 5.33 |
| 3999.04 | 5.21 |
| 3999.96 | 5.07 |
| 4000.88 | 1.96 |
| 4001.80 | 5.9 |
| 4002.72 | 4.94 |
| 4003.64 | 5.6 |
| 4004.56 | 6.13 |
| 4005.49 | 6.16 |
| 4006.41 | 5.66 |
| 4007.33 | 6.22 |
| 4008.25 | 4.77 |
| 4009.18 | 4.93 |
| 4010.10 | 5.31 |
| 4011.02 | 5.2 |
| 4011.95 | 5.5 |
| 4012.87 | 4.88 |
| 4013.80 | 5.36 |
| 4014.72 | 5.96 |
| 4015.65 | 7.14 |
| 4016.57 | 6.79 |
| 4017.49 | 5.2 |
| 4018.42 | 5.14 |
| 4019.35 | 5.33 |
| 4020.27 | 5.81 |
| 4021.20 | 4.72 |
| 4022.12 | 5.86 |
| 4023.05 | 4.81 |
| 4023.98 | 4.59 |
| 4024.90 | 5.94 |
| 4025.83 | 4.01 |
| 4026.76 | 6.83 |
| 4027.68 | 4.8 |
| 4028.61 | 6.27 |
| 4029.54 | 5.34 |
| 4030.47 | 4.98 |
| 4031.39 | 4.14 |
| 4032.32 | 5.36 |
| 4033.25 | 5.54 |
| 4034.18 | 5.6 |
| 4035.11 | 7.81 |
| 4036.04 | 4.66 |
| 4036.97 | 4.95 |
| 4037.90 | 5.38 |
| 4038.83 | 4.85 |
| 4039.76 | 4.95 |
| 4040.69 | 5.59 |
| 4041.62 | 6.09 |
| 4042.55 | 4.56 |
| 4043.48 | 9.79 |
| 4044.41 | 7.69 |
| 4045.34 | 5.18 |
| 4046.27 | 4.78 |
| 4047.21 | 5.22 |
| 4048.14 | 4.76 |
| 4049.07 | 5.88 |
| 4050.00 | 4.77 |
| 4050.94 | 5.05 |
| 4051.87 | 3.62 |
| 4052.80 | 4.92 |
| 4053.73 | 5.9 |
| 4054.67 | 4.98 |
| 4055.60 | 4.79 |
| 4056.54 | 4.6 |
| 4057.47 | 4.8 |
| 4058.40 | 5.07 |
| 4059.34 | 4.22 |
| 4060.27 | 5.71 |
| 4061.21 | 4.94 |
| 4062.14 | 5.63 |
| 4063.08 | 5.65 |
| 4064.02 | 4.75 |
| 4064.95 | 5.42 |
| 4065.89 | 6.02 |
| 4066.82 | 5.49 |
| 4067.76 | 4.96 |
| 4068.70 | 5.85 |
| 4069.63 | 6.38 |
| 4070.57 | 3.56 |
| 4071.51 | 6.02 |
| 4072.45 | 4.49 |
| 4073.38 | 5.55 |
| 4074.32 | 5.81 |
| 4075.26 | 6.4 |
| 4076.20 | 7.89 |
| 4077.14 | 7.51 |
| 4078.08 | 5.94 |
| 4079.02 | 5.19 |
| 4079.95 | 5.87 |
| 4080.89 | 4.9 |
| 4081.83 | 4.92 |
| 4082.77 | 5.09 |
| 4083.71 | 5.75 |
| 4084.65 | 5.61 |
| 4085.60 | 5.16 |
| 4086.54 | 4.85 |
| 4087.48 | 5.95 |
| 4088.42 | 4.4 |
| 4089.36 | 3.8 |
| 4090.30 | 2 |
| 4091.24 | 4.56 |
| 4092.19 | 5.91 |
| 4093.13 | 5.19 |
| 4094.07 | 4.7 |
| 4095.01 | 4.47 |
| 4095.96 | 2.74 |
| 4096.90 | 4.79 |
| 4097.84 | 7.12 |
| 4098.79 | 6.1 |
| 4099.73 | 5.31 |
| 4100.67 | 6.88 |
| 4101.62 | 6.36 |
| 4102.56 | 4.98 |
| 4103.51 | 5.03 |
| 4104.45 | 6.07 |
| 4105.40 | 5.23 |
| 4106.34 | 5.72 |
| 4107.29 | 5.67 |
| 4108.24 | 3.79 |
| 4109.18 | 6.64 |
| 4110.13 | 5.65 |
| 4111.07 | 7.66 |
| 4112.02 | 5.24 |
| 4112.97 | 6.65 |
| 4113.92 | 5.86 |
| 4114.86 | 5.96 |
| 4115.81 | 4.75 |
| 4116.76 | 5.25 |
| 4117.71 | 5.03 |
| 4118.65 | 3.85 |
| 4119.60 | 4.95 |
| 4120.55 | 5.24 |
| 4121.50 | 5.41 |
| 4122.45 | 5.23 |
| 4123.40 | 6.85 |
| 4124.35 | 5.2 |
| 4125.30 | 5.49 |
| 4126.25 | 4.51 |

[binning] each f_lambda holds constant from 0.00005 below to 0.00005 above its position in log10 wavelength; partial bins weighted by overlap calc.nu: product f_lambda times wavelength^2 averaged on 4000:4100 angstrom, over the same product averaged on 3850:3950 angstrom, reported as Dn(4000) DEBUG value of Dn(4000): 0.98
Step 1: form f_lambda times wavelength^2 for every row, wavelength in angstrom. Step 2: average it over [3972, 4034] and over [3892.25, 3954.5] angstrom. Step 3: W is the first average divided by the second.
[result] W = 1.0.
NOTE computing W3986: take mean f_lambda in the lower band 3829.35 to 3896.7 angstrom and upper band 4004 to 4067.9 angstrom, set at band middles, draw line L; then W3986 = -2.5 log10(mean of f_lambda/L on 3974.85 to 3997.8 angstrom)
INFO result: -0.06 mag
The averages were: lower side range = 5.94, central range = 5.88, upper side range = 5.42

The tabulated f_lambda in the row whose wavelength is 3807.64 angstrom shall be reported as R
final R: 6.87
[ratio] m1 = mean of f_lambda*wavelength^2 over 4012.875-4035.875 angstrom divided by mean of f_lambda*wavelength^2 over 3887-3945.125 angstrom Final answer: 1.03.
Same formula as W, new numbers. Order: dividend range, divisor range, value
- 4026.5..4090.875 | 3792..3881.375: 0.98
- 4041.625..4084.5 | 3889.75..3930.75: 1.02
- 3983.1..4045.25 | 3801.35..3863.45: 1.01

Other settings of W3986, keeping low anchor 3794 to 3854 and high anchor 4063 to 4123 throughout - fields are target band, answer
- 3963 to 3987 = -0.009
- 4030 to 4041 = 0.043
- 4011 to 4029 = 0.011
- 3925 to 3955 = 0.062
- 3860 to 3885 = -0.093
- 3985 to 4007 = -0.006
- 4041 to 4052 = -0.033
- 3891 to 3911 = 0.016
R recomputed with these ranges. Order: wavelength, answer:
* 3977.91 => 6.19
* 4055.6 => 4.79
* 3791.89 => 5.46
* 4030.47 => 4.98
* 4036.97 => 4.95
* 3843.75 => 4.9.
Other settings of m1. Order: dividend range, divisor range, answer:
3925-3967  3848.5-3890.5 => 0.92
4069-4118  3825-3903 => 1.03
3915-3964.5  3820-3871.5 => 0.98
